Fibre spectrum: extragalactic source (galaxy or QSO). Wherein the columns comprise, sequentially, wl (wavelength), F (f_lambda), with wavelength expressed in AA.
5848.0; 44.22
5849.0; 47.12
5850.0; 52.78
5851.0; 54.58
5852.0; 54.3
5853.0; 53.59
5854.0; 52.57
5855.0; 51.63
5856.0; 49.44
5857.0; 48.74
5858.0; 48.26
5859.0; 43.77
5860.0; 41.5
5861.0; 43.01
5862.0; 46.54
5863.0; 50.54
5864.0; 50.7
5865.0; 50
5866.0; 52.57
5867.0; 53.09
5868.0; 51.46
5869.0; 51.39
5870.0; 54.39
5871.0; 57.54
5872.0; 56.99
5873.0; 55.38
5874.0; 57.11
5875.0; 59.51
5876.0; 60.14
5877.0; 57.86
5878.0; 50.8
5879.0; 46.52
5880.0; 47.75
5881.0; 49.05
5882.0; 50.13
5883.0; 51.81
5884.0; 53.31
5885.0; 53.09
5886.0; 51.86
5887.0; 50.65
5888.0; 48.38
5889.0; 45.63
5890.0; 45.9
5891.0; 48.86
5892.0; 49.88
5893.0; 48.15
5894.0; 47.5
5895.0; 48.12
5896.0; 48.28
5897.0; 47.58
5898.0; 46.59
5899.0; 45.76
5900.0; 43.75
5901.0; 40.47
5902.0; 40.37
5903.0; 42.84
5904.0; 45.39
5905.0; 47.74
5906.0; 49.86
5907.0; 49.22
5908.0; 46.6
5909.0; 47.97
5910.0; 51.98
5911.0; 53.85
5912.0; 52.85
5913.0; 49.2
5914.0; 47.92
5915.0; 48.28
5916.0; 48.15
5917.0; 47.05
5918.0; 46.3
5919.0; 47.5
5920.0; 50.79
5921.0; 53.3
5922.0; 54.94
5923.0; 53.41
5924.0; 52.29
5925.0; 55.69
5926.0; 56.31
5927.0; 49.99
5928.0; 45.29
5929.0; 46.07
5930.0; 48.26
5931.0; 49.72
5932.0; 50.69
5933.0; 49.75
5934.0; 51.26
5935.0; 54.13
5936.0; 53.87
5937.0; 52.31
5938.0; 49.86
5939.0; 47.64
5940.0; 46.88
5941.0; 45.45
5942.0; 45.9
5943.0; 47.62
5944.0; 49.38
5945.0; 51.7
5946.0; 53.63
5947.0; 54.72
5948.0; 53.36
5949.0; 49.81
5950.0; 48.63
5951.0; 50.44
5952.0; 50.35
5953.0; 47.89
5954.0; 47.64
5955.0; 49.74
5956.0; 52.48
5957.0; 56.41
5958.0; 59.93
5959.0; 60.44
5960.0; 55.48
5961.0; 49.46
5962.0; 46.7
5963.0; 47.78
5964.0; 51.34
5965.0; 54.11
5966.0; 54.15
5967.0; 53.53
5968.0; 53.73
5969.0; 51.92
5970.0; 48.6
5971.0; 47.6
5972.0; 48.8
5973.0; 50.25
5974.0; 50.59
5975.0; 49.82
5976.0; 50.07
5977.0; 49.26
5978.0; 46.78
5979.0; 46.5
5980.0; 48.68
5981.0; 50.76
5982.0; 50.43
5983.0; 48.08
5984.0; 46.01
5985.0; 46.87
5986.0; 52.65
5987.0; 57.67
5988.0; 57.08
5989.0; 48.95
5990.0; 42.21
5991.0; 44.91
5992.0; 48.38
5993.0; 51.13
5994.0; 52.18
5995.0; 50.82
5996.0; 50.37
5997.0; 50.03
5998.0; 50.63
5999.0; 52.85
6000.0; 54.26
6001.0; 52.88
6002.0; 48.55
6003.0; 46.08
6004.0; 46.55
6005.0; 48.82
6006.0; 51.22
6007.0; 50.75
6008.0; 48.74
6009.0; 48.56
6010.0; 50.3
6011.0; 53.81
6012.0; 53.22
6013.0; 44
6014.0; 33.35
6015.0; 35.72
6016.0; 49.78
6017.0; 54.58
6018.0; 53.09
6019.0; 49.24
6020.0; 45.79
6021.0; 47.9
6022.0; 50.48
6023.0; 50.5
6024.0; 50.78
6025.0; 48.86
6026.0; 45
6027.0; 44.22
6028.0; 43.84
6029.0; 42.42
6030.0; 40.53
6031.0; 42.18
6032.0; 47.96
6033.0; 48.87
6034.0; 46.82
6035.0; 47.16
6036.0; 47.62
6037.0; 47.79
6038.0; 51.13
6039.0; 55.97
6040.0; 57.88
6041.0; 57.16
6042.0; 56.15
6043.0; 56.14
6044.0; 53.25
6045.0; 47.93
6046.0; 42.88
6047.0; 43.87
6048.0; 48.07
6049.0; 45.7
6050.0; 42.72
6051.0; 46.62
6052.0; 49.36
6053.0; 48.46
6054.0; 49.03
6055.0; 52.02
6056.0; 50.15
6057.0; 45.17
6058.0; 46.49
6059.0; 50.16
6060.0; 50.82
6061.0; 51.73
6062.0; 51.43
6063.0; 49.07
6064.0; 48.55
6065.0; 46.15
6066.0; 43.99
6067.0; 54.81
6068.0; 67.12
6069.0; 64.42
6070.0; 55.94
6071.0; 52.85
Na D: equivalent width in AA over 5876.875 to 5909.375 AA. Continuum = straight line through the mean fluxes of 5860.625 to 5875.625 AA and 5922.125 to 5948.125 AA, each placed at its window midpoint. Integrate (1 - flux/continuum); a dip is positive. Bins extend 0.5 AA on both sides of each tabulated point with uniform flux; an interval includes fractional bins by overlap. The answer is 2.50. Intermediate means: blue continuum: 52.8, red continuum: 50.6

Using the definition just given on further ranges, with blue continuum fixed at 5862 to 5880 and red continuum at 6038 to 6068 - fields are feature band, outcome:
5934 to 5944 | 0.5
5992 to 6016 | 1.0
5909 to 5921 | 0.7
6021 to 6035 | 1.1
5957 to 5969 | -0.4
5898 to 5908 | 1.5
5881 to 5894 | 0.9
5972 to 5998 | 0.9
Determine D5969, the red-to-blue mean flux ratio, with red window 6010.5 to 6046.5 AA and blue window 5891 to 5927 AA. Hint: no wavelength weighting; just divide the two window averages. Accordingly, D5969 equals 1.0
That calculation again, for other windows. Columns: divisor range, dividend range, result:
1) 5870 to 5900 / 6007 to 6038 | 0.93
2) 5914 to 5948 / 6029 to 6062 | 0.97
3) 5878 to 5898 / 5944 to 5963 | 1.06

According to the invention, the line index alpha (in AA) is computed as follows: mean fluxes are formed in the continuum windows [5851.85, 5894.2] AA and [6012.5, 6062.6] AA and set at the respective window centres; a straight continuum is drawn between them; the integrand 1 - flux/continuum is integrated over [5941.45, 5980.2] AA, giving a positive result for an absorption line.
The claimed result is -1.1 AA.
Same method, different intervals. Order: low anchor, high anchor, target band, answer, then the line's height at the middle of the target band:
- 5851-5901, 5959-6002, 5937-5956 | 0.3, 50.4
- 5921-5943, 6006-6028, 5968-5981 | 0.0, 49.2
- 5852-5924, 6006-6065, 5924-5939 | -0.4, 49.4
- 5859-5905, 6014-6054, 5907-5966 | -1.9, 49.1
